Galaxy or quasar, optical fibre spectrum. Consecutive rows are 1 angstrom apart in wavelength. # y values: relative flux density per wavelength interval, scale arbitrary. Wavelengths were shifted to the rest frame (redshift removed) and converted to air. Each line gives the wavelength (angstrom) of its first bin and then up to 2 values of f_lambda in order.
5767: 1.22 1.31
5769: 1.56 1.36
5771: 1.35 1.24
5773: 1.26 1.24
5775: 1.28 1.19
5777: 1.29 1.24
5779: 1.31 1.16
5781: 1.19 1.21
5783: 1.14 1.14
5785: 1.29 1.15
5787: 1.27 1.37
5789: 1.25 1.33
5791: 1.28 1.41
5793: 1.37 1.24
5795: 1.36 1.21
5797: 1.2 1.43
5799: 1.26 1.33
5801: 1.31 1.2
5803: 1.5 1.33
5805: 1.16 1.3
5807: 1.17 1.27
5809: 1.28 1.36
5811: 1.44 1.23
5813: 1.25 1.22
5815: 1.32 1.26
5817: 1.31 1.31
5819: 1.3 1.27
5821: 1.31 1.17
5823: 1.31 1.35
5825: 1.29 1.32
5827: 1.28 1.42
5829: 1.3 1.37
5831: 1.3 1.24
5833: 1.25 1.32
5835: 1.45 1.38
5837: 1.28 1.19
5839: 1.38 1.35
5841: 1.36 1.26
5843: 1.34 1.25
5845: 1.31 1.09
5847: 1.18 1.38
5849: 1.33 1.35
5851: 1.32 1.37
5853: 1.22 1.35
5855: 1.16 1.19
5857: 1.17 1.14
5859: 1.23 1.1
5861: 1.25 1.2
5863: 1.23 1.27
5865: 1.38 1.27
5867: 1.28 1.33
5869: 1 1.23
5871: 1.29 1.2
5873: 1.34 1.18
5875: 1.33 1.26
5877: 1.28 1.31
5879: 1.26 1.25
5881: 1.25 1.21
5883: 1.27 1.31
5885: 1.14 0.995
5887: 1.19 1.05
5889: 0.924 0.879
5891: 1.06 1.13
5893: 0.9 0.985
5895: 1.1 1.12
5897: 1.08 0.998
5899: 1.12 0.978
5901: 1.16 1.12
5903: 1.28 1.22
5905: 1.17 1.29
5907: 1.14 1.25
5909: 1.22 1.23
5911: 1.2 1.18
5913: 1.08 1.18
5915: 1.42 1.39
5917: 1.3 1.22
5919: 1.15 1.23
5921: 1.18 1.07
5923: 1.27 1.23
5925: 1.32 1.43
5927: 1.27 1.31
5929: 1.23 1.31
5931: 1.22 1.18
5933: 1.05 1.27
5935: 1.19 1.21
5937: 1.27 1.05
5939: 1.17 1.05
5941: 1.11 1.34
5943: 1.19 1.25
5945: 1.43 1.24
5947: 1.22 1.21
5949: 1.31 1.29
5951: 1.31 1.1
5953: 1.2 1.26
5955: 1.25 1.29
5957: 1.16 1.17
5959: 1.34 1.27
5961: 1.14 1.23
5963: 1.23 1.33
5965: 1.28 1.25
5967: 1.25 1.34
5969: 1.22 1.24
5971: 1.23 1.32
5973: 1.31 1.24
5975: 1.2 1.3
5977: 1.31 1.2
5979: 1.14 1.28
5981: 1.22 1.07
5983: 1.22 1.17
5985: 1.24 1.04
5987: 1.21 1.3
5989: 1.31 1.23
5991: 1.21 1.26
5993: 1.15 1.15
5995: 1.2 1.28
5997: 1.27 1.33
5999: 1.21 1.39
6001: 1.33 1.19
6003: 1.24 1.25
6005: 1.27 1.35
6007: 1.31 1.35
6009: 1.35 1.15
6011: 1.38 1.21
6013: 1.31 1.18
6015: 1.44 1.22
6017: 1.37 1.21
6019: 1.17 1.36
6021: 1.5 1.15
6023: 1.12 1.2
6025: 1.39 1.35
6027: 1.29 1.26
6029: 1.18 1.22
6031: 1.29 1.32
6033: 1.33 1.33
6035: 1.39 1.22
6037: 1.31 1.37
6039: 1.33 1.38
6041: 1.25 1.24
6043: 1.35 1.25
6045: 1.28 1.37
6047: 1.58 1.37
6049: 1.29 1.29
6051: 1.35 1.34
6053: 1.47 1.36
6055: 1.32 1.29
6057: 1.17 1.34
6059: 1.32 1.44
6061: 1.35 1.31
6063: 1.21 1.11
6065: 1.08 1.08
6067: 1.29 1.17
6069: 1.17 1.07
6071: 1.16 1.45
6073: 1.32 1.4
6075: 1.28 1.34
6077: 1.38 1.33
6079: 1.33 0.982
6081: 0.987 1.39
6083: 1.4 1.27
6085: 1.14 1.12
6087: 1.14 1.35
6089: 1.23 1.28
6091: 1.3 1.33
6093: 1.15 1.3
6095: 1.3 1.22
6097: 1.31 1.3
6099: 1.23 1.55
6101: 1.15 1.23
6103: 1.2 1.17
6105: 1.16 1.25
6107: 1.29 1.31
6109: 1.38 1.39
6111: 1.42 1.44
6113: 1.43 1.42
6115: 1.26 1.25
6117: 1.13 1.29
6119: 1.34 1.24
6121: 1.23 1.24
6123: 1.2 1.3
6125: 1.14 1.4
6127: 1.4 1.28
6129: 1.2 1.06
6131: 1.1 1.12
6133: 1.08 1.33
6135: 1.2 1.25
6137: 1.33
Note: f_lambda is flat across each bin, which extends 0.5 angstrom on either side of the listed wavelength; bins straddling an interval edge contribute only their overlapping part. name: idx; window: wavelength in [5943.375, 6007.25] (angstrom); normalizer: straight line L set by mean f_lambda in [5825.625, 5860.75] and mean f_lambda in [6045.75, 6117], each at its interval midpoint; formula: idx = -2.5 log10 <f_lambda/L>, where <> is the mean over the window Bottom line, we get 0.03 mag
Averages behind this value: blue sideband 1.28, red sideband 1.28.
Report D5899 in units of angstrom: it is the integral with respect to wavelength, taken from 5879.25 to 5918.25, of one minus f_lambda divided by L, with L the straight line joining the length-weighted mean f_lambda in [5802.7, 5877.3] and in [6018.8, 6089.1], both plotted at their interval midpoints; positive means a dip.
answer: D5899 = 3.8 angstrom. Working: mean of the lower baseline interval 1.28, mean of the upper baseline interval 1.28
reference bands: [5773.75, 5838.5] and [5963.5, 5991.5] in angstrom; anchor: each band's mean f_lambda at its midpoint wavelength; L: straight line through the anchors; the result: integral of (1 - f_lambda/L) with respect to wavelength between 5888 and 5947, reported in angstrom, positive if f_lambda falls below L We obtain 3.4 angstrom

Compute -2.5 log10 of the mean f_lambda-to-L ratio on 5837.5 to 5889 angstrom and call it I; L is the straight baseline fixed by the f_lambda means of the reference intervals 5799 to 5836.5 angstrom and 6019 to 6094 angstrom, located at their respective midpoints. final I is 0.046 mag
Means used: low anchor 1.3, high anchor 1.28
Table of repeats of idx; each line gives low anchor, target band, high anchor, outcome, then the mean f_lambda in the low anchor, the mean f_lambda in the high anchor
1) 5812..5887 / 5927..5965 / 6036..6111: 0.04 mag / 1.27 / 1.28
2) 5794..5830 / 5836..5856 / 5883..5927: -0.03 mag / 1.3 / 1.16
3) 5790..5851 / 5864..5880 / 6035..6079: 0.03 mag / 1.3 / 1.3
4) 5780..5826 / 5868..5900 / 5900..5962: 0.09 mag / 1.28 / 1.22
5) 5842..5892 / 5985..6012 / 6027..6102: 0.00 mag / 1.22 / 1.28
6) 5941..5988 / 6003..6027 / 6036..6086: -0.02 mag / 1.24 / 1.28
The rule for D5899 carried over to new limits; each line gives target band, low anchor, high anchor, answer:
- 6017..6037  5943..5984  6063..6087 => -0.8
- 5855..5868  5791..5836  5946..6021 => 0.6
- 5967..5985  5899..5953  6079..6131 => -0.1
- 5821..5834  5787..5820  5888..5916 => -0.5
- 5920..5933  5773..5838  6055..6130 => 0.3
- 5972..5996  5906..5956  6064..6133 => 0.4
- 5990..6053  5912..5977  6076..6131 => -1.9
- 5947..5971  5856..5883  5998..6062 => 0.6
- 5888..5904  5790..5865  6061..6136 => 2.7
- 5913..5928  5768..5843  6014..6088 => 0.4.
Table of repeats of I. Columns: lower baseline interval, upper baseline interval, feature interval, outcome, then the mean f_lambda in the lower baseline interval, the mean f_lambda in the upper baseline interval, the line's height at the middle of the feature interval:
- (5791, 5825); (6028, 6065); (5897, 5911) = 0.120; 1.29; 1.31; 1.3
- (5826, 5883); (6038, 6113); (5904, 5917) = 0.038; 1.27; 1.28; 1.27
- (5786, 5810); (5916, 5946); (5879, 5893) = 0.116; 1.3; 1.23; 1.25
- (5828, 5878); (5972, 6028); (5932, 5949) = 0.050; 1.27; 1.26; 1.26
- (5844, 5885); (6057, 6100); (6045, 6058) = -0.076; 1.25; 1.26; 1.26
